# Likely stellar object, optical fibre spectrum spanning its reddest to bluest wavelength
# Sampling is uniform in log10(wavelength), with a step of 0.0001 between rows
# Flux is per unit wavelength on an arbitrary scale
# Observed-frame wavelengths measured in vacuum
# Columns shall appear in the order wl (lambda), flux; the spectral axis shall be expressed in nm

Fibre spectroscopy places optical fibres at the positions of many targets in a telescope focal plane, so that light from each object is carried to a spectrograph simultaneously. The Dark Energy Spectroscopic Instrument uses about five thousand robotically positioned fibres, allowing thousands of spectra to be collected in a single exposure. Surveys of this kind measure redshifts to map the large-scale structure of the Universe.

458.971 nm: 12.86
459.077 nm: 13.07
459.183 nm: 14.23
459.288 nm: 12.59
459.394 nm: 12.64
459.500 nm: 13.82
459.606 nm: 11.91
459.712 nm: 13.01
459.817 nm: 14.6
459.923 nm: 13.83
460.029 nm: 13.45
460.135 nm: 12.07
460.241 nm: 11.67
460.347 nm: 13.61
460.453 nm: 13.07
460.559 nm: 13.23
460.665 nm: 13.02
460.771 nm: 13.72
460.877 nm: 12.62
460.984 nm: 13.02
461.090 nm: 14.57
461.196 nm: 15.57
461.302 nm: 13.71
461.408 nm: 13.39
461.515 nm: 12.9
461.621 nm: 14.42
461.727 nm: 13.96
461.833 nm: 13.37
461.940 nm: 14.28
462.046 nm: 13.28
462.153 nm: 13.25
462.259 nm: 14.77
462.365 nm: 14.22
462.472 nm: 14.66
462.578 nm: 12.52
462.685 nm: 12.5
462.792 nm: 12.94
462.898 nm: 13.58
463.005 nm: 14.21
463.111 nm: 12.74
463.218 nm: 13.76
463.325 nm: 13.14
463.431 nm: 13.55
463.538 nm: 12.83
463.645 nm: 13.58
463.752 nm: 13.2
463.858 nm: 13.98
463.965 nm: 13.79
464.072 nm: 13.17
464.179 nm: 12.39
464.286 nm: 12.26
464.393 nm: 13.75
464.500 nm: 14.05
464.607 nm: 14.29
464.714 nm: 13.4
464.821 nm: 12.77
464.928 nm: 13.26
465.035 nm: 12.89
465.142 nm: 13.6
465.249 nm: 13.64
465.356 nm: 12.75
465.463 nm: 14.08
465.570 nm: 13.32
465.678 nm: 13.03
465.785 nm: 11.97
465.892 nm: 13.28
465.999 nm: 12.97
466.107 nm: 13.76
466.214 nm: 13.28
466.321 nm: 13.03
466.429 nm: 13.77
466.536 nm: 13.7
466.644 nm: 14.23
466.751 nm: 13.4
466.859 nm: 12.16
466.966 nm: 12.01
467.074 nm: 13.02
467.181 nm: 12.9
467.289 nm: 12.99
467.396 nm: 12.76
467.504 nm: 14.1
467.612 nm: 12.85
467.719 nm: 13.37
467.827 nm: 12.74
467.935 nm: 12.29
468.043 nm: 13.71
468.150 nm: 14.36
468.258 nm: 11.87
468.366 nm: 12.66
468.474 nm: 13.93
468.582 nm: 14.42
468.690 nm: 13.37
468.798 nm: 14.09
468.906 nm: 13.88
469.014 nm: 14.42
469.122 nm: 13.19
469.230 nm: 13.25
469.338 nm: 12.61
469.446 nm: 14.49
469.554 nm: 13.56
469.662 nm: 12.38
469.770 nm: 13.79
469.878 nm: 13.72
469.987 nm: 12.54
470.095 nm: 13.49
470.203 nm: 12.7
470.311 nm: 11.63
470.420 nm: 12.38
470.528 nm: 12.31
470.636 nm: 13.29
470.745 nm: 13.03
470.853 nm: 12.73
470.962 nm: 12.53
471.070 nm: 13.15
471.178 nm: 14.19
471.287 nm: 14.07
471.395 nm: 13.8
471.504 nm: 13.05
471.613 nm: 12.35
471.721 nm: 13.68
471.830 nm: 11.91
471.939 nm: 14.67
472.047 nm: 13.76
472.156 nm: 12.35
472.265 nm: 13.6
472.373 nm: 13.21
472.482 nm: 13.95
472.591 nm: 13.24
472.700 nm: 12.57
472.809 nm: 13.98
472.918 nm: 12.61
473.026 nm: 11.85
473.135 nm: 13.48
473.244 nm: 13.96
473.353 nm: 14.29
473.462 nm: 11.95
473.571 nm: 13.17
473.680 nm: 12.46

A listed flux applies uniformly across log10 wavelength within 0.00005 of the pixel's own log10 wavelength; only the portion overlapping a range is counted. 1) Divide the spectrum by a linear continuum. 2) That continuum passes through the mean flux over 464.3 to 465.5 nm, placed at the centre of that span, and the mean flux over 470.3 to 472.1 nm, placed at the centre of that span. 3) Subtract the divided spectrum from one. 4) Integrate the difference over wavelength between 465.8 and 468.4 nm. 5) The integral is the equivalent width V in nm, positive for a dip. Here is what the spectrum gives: 0.04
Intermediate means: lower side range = 13.5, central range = 13.1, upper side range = 13.1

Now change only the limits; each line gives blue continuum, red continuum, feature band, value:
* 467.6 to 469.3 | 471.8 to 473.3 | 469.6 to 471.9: 0.055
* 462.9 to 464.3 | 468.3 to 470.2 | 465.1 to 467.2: 0.030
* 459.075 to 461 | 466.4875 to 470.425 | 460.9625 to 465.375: -0.126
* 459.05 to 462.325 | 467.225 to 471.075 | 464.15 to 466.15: 0.010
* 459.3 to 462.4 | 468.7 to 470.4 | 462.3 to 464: -0.004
